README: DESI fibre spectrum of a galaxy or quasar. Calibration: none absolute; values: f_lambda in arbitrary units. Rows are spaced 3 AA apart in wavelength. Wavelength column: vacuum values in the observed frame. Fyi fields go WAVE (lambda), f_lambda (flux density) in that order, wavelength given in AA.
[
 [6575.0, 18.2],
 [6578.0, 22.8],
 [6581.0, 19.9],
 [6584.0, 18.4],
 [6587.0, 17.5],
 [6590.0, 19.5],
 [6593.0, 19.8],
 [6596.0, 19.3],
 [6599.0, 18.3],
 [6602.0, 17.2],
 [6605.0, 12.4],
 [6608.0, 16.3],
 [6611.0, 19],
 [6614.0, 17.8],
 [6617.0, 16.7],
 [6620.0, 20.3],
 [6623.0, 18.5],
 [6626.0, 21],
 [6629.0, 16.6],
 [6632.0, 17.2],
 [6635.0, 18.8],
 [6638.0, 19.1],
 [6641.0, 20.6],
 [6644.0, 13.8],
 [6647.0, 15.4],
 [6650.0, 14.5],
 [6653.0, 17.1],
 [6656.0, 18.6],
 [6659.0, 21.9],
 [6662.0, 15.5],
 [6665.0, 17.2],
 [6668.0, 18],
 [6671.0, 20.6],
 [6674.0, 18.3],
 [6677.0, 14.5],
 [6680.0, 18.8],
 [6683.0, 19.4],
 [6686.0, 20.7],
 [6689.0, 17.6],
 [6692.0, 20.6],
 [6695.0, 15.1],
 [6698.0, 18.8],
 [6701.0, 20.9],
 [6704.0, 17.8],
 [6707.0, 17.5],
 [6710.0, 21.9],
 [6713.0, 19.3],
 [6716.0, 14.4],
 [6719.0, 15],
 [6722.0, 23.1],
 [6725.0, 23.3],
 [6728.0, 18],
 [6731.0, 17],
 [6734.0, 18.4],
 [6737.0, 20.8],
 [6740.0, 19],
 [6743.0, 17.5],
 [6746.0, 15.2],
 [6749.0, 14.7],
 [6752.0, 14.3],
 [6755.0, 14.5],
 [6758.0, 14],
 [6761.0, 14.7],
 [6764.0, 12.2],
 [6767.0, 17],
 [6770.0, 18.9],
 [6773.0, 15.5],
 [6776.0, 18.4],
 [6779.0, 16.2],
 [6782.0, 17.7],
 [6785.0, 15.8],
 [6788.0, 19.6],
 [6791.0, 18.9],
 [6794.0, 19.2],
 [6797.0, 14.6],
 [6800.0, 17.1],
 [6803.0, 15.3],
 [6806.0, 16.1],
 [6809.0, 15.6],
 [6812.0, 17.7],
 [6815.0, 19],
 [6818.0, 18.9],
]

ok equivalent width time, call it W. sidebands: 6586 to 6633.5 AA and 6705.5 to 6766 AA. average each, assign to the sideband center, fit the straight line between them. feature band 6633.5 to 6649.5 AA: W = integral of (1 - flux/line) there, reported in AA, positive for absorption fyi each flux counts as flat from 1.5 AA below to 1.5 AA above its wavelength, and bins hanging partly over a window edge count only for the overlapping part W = 0.4 AA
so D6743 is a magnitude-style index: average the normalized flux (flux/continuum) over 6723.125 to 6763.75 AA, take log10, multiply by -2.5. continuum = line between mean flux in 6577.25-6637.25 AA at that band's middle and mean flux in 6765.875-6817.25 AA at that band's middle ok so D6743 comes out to 0.04 mag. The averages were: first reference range 18.3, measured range 16.9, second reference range 17.2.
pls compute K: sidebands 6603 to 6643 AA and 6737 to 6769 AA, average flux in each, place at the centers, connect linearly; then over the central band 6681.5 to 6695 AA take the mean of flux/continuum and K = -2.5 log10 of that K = -0.14 mag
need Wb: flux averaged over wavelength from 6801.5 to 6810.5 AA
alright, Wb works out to 15.7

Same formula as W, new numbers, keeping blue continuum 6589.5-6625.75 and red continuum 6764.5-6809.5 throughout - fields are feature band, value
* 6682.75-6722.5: -2.6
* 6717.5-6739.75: -2.6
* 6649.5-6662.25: -0.2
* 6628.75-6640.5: -0.3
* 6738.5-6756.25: 1.4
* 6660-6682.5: -0.1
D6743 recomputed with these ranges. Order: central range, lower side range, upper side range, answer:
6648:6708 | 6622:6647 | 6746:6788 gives -0.05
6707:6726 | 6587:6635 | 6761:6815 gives -0.12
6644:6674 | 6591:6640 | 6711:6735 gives 0.05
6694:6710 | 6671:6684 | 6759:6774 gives -0.07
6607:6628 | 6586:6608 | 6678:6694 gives -0.03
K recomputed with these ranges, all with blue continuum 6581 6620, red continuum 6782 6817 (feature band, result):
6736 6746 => -0.06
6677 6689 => -0.07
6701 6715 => -0.10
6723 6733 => -0.12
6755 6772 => 0.14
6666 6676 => -0.06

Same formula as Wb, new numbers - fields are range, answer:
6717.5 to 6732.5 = 19.3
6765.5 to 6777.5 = 17.4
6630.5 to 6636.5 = 18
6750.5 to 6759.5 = 14.3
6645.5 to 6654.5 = 15.7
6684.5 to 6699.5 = 18.6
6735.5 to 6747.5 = 18.1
